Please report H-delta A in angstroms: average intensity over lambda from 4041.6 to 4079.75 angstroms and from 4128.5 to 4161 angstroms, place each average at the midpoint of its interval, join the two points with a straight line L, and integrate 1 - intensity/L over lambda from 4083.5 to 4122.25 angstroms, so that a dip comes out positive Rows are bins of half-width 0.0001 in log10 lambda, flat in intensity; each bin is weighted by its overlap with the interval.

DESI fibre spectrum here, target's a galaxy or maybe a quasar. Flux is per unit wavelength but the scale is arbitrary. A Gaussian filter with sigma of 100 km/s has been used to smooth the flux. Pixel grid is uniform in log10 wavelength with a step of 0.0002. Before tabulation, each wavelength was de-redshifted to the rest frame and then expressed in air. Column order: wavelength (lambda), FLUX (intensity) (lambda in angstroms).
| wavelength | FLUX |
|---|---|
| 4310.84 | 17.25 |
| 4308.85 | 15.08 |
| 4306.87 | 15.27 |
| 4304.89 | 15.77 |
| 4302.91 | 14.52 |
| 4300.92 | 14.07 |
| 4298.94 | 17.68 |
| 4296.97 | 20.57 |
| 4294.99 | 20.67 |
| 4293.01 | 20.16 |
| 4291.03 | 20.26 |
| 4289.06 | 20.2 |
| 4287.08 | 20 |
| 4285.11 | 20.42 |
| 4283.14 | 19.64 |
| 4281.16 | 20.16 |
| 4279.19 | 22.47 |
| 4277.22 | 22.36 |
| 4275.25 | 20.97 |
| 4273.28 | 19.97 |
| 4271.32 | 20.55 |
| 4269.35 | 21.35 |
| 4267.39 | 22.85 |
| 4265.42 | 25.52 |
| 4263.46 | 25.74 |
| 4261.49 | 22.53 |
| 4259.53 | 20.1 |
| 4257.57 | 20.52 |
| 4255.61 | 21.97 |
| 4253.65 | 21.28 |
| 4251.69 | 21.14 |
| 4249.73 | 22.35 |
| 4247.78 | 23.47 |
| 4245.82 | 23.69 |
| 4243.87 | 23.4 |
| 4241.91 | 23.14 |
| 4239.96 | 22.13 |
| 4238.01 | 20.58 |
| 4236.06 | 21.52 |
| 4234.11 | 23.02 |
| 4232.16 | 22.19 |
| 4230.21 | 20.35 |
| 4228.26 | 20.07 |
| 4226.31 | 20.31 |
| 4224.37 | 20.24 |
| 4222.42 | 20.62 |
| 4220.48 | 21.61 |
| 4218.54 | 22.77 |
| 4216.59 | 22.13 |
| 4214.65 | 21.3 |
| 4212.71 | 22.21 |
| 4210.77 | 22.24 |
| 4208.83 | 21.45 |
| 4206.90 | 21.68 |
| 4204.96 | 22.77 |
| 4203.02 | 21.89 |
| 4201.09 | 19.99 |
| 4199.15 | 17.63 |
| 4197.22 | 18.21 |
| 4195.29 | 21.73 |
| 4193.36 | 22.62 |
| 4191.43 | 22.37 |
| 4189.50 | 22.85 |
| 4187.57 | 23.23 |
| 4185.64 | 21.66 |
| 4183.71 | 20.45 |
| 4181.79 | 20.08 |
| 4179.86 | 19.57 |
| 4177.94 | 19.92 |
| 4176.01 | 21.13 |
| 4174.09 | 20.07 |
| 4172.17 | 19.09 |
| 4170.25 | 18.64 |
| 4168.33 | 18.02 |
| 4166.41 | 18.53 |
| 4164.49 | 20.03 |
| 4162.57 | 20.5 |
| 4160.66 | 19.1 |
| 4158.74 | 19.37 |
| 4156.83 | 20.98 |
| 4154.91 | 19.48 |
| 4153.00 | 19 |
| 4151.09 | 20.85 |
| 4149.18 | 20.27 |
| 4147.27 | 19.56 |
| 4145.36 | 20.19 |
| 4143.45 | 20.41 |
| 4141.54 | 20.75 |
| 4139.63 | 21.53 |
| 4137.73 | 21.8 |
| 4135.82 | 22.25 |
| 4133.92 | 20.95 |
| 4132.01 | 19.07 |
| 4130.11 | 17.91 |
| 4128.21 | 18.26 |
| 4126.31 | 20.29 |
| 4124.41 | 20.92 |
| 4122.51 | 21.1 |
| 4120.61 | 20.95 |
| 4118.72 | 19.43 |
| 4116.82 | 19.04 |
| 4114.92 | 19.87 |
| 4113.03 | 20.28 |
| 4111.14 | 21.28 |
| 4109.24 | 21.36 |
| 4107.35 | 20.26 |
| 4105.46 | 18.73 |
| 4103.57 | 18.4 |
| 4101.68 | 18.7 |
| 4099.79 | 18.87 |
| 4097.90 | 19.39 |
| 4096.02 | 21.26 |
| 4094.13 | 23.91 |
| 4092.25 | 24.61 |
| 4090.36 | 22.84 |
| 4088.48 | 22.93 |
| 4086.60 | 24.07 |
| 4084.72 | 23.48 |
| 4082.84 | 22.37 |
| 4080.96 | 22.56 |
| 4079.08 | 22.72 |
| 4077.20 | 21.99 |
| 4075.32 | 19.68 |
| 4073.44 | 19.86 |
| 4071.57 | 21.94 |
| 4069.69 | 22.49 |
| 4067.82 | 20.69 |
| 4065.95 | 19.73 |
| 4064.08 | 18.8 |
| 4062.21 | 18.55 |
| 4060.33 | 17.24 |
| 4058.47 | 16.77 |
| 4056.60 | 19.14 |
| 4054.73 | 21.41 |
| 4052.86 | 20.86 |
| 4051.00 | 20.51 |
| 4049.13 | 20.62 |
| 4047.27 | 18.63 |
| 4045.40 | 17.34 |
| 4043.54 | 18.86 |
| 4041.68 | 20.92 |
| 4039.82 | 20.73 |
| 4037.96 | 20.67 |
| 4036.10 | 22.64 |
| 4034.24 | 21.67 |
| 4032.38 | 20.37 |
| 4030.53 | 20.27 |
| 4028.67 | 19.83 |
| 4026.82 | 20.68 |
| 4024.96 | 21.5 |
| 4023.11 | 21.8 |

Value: -1.8 angstroms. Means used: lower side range 19.9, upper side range 20.2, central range 21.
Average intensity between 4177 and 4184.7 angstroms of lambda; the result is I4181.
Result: 20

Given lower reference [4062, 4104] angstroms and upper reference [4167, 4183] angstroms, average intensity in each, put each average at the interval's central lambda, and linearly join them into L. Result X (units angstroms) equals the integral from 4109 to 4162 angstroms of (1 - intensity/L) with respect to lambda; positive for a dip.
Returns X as 0.3 angstroms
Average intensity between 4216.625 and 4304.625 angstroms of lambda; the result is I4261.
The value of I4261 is 21.1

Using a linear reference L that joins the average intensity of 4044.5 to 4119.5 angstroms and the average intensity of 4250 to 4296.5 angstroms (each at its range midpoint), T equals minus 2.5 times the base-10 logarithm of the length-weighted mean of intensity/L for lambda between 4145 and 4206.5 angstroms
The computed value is 0.03 mag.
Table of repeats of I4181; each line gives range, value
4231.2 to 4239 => 21.8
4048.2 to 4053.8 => 20.7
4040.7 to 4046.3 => 19.1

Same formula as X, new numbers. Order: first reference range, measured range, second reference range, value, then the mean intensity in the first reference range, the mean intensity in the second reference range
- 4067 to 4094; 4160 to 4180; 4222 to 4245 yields 2.14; 22.4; 21.5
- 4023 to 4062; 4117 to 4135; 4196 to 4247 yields 0.73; 20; 21.4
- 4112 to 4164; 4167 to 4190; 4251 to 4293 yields 0.25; 20.2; 21.4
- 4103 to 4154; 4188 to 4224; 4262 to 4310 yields -2.58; 20.2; 19.9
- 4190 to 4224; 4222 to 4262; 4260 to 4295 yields -0.47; 21.4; 21.4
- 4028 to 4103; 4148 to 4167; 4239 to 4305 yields 0.93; 20.7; 21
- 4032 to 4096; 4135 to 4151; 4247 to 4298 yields 0.22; 20.9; 21.4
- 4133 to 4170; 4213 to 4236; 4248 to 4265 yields 0.19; 20.2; 22.1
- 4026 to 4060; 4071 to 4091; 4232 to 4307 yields -2.00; 20.1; 20.9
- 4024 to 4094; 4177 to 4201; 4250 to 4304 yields -0.11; 20.9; 20.7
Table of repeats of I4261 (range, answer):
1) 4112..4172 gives 20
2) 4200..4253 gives 21.8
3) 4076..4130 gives 21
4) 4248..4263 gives 21.7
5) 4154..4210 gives 20.5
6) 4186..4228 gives 21.4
